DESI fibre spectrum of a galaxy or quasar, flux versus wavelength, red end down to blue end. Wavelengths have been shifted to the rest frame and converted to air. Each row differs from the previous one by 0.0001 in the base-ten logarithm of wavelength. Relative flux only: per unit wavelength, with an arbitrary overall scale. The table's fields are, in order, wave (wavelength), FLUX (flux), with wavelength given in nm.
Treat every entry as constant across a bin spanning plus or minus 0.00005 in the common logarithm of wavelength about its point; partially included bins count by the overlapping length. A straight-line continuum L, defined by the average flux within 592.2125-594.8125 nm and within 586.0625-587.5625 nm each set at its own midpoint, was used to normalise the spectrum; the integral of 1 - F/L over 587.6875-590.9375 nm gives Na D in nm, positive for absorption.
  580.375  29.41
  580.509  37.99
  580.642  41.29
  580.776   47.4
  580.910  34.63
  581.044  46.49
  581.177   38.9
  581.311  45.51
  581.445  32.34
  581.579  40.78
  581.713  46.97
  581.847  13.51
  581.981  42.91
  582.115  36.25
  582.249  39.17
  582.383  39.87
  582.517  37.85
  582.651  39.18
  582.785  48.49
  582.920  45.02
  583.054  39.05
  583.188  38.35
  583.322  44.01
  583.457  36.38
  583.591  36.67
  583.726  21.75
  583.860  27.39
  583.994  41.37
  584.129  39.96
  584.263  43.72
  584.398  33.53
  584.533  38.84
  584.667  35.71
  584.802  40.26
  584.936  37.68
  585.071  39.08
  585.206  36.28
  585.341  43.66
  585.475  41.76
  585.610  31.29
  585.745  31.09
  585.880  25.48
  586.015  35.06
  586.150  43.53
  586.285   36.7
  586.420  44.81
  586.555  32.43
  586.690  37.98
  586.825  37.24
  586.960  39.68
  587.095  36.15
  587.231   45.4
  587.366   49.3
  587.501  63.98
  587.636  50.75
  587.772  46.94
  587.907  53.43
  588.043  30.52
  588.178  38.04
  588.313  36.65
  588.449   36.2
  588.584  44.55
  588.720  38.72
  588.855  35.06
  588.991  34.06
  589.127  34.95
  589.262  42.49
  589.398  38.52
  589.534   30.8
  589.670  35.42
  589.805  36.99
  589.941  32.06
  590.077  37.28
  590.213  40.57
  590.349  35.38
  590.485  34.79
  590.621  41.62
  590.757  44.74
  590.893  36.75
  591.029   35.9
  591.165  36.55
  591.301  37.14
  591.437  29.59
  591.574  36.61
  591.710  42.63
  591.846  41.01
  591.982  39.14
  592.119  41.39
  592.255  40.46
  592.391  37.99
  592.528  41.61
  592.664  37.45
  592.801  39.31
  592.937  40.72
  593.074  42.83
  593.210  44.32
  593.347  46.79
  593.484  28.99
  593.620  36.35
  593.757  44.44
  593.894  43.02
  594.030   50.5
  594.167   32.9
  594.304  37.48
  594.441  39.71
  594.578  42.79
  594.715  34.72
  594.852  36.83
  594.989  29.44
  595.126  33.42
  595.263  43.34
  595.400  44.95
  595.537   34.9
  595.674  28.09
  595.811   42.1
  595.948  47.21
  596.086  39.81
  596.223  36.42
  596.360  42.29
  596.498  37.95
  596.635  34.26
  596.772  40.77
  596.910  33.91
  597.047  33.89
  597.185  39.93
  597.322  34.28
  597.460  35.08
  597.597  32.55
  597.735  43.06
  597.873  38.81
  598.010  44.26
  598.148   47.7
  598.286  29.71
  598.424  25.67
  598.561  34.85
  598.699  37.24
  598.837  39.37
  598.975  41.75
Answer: 0.25 nm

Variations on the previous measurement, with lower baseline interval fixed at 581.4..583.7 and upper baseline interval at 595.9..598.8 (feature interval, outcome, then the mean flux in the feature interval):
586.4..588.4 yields -0.25 nm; 42.8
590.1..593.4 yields -0.13 nm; 39.3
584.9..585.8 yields 0.02 nm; 37.3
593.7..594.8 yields -0.08 nm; 40.6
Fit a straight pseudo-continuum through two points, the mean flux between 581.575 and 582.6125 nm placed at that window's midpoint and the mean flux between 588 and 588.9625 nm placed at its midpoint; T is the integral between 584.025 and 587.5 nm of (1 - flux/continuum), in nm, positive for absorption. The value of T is -0.16 nm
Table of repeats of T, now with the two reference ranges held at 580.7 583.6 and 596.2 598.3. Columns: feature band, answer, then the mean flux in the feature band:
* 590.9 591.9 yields 0.043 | 37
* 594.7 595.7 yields 0.057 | 36.1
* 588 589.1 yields 0.060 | 36.8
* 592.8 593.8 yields -0.052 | 40.5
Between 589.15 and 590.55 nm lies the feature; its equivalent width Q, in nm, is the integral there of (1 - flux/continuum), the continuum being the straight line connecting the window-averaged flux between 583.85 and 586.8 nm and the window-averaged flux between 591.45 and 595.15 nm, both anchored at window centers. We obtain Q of 0.08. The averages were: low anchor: 37.4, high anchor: 39.3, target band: 36.4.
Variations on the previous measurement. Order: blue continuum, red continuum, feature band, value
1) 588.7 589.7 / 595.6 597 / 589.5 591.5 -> 0.003 nm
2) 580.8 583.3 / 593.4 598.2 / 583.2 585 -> 0.115 nm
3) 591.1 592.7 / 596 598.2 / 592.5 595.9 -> -0.056 nm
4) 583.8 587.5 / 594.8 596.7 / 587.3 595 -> -0.269 nm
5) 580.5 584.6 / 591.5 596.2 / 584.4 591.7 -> 0.076 nm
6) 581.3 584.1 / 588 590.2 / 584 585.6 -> -0.071 nm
